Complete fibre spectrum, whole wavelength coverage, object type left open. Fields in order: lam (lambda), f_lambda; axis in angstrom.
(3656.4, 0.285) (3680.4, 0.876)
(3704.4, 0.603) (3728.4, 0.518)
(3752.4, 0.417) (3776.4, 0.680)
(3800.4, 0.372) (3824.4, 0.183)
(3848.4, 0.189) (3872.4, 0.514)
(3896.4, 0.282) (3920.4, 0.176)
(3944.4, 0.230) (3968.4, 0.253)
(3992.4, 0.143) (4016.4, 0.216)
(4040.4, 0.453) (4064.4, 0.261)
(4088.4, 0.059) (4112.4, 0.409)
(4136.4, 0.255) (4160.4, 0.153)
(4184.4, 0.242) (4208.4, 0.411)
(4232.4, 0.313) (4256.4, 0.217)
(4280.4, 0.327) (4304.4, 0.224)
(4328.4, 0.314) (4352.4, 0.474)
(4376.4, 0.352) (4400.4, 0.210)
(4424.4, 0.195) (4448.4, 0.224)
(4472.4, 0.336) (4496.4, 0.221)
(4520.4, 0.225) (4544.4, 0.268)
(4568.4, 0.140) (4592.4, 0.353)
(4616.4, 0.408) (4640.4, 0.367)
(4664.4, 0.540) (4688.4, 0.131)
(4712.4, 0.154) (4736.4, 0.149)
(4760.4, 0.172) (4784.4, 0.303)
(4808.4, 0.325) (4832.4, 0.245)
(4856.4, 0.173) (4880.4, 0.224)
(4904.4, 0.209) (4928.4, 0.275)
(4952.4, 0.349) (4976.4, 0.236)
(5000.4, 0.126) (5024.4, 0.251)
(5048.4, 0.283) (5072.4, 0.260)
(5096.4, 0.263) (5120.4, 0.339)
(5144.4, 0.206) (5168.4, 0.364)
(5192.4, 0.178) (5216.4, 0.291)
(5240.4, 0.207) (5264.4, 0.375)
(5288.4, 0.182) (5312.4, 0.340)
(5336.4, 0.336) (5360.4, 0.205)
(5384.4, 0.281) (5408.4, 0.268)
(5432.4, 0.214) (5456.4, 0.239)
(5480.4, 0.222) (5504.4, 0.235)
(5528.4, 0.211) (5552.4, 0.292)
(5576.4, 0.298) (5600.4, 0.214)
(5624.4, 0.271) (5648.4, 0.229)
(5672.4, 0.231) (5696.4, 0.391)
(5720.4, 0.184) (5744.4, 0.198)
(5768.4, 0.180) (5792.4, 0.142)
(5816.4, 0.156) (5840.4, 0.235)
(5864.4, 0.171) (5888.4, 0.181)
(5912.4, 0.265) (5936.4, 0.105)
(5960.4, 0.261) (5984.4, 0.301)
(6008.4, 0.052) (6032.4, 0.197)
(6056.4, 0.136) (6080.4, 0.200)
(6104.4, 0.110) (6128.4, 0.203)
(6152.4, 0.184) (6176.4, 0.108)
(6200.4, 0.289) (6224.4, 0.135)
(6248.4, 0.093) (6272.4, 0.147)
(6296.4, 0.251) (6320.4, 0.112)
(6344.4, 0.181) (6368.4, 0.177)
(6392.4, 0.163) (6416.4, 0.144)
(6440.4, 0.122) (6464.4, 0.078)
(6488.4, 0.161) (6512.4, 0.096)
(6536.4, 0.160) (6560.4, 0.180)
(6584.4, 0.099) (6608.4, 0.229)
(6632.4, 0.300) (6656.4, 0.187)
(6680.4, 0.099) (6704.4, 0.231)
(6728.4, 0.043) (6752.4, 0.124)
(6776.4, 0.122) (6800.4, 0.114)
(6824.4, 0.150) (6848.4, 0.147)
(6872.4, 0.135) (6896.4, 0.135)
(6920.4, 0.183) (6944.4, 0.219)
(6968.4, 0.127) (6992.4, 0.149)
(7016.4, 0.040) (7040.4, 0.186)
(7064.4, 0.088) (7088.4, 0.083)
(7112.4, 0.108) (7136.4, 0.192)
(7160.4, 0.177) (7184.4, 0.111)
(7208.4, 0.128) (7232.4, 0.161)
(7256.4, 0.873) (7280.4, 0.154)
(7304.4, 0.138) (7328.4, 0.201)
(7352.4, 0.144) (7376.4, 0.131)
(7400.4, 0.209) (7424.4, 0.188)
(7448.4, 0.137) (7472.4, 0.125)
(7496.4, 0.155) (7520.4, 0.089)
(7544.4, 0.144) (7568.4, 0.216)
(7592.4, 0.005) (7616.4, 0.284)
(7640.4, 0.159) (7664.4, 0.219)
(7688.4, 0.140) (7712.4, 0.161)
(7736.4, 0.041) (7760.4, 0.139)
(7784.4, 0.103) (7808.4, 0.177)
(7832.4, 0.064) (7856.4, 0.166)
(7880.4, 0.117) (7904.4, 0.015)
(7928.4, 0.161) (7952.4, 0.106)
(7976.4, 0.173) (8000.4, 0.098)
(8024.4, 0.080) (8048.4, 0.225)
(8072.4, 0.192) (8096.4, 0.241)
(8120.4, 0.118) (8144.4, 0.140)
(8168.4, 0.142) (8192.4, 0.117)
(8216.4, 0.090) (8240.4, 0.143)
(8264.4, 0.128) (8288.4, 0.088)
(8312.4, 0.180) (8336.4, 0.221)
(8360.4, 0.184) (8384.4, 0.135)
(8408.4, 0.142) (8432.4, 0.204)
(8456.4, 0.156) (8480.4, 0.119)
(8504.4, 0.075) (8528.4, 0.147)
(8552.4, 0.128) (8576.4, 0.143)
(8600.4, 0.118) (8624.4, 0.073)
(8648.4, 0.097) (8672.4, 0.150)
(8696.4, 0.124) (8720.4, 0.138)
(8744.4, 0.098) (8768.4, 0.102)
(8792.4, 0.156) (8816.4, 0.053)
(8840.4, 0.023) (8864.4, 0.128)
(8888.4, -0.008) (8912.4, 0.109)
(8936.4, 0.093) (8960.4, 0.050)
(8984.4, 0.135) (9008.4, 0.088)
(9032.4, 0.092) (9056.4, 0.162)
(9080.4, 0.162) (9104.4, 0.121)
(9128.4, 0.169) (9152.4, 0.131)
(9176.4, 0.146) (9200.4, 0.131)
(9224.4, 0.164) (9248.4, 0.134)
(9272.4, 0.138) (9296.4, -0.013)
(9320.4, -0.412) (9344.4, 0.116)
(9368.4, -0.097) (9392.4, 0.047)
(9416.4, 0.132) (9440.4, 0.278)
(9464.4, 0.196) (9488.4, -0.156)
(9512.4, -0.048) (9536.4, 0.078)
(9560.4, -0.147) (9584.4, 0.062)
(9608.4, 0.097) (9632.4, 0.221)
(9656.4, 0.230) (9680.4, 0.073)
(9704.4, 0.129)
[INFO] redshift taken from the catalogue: 0.945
